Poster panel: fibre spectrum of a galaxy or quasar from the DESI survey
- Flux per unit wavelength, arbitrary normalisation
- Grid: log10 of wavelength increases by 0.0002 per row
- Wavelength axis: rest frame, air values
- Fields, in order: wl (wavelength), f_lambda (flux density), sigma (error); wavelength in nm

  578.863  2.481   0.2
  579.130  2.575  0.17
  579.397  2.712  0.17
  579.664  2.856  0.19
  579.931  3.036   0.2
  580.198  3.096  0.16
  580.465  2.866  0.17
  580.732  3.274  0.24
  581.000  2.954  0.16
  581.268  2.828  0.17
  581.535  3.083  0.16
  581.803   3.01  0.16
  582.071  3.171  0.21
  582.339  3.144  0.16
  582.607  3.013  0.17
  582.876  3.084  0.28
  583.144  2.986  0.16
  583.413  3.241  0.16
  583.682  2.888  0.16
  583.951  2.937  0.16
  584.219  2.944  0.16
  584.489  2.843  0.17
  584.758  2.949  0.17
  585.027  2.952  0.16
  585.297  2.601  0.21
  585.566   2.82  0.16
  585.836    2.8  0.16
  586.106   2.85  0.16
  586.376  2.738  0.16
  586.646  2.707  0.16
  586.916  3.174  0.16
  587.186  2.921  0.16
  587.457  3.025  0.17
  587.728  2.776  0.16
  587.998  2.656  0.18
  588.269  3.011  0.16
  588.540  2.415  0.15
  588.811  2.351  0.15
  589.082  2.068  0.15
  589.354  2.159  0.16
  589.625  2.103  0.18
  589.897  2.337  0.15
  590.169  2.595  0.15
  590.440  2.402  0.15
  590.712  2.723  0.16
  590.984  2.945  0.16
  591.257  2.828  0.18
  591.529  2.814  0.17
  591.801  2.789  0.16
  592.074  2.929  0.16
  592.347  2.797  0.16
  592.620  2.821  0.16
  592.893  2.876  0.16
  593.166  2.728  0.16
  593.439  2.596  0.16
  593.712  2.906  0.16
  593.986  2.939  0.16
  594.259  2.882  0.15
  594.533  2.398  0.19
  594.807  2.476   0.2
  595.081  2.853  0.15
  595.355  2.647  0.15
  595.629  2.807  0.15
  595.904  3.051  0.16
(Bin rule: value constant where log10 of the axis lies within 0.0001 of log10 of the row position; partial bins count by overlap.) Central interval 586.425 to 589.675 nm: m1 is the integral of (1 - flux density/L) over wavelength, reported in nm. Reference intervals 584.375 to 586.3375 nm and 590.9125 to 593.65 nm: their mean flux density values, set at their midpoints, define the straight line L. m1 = 0.22 nm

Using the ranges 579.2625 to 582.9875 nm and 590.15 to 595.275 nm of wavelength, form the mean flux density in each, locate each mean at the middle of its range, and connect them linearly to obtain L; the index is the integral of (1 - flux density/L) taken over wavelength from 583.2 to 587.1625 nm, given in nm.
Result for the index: 0.04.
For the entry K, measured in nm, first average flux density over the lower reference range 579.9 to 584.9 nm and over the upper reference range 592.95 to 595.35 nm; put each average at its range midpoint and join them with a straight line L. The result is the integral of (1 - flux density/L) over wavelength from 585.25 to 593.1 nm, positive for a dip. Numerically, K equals 0.43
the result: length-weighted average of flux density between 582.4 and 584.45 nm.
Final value 3.01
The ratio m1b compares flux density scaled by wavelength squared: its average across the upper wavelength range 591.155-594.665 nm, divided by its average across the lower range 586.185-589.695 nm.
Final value 1.08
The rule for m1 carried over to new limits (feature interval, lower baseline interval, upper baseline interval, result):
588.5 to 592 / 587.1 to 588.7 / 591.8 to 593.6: 0.35 nm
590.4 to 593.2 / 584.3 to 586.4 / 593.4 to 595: -0.06 nm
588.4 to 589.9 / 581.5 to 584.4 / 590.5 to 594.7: 0.34 nm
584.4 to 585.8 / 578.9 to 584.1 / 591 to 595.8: 0.04 nm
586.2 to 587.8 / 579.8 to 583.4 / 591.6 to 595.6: 0.01 nm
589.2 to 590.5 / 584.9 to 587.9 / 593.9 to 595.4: 0.22 nm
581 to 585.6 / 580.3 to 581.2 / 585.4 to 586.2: -0.09 nm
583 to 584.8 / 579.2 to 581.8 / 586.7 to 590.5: -0.11 nm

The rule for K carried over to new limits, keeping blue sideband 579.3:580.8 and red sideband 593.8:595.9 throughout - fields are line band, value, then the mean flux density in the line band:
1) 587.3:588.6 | 0.02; 2.8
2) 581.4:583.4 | -0.10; 3.08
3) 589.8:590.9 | 0.10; 2.54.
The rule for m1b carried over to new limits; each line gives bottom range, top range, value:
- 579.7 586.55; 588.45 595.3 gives 0.92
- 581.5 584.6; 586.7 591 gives 0.87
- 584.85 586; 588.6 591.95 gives 0.91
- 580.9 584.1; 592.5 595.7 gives 0.94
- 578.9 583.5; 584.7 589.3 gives 0.94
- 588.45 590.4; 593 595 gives 1.20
